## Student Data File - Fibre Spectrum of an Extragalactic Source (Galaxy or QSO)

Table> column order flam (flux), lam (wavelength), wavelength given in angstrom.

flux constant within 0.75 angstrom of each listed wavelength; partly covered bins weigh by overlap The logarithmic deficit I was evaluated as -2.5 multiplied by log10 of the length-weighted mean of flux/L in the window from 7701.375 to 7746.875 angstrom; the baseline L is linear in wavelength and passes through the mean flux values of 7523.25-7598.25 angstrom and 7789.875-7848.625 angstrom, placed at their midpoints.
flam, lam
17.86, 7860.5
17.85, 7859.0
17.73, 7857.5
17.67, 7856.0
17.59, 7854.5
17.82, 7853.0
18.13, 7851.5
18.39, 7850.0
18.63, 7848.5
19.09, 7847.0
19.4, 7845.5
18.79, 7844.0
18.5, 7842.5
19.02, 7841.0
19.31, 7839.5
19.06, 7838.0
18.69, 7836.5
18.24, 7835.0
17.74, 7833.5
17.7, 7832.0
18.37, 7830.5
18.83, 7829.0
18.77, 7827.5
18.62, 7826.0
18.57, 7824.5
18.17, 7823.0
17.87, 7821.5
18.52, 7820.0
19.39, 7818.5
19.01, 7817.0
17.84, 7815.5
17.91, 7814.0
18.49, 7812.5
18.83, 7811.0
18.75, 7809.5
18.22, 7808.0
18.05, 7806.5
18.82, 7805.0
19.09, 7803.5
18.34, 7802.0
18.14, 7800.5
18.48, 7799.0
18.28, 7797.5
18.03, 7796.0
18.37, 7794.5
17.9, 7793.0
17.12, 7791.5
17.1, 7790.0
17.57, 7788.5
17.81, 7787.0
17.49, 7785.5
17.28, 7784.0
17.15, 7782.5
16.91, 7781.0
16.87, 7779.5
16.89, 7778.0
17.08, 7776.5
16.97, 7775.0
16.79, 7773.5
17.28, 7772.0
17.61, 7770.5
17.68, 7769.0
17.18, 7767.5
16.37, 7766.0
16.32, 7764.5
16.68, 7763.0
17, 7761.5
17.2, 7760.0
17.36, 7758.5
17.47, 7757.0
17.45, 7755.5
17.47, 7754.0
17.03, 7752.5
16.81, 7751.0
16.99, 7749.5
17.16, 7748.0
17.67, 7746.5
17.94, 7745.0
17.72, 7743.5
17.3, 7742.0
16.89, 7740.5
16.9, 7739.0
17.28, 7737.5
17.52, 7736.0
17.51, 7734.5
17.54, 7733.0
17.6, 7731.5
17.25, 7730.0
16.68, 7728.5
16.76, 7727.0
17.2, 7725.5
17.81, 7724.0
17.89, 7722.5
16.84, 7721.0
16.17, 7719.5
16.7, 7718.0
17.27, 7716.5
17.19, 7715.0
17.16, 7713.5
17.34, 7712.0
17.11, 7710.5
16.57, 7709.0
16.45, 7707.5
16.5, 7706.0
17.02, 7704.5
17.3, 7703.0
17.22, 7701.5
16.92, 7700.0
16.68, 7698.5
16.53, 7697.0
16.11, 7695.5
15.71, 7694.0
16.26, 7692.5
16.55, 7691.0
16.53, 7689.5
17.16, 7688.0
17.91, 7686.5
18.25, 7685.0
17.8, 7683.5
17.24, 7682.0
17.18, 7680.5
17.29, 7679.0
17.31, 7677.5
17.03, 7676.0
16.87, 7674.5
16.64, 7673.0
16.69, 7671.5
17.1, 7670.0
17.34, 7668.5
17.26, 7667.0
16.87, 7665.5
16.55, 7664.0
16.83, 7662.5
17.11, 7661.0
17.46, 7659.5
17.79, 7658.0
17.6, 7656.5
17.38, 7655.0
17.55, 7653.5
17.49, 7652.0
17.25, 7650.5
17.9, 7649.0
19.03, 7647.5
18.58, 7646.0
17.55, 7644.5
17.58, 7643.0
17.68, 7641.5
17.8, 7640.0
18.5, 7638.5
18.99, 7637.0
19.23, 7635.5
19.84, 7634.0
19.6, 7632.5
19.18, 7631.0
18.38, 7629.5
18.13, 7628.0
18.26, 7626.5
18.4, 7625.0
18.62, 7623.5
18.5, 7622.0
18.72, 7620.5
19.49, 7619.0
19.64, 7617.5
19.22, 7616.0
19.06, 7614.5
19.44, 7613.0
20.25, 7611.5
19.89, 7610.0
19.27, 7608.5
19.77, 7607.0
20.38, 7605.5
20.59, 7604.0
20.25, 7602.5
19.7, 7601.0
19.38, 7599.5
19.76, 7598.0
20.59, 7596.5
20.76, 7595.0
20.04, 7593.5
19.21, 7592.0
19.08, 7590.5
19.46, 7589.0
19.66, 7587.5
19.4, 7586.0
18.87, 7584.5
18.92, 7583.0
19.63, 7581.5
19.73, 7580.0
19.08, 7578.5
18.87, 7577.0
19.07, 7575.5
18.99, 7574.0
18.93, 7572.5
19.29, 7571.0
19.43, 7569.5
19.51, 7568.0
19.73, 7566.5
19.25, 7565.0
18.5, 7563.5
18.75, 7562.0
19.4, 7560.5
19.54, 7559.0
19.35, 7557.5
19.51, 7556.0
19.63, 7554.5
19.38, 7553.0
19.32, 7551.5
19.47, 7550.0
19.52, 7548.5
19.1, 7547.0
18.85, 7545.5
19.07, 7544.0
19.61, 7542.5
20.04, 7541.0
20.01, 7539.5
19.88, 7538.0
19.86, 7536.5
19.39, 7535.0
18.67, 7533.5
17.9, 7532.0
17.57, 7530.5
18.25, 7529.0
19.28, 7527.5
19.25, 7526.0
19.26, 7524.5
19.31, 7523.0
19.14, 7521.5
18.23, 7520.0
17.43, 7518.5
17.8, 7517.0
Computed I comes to 0.097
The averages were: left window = 19.3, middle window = 17.2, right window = 18.5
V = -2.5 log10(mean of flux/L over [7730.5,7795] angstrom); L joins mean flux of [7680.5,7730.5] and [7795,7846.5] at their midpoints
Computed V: 0.03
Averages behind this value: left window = 17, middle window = 17.3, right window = 18.5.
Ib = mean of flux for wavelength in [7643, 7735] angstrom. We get 17.2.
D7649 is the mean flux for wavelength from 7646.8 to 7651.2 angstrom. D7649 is 18.1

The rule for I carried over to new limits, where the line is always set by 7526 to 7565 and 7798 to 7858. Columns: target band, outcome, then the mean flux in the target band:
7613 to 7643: 0.011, 18.8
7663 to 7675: 0.119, 16.9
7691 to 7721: 0.125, 16.7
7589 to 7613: -0.047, 19.9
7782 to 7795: 0.063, 17.5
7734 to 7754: 0.084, 17.3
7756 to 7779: 0.095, 17.1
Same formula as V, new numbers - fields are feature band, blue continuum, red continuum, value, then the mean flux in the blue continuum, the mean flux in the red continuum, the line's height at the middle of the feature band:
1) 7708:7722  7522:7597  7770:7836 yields 0.09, 19.3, 18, 18.5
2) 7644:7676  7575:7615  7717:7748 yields 0.07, 19.6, 17.3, 18.5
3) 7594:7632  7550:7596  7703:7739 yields -0.04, 19.4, 17.1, 18.7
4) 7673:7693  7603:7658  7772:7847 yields 0.08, 18.7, 18.1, 18.6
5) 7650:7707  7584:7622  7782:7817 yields 0.12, 19.7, 18.1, 19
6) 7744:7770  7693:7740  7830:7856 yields 0.02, 17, 18.5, 17.5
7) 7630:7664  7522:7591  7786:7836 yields 0.05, 19.2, 18.3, 18.9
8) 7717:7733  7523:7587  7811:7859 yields 0.10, 19.2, 18.4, 18.7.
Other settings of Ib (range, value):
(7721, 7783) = 17.2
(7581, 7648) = 19.2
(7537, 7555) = 19.5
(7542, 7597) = 19.4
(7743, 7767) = 17.2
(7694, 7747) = 17.1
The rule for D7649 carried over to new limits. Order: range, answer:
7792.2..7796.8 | 18.1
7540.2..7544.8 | 19.6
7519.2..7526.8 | 19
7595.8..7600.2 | 19.9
